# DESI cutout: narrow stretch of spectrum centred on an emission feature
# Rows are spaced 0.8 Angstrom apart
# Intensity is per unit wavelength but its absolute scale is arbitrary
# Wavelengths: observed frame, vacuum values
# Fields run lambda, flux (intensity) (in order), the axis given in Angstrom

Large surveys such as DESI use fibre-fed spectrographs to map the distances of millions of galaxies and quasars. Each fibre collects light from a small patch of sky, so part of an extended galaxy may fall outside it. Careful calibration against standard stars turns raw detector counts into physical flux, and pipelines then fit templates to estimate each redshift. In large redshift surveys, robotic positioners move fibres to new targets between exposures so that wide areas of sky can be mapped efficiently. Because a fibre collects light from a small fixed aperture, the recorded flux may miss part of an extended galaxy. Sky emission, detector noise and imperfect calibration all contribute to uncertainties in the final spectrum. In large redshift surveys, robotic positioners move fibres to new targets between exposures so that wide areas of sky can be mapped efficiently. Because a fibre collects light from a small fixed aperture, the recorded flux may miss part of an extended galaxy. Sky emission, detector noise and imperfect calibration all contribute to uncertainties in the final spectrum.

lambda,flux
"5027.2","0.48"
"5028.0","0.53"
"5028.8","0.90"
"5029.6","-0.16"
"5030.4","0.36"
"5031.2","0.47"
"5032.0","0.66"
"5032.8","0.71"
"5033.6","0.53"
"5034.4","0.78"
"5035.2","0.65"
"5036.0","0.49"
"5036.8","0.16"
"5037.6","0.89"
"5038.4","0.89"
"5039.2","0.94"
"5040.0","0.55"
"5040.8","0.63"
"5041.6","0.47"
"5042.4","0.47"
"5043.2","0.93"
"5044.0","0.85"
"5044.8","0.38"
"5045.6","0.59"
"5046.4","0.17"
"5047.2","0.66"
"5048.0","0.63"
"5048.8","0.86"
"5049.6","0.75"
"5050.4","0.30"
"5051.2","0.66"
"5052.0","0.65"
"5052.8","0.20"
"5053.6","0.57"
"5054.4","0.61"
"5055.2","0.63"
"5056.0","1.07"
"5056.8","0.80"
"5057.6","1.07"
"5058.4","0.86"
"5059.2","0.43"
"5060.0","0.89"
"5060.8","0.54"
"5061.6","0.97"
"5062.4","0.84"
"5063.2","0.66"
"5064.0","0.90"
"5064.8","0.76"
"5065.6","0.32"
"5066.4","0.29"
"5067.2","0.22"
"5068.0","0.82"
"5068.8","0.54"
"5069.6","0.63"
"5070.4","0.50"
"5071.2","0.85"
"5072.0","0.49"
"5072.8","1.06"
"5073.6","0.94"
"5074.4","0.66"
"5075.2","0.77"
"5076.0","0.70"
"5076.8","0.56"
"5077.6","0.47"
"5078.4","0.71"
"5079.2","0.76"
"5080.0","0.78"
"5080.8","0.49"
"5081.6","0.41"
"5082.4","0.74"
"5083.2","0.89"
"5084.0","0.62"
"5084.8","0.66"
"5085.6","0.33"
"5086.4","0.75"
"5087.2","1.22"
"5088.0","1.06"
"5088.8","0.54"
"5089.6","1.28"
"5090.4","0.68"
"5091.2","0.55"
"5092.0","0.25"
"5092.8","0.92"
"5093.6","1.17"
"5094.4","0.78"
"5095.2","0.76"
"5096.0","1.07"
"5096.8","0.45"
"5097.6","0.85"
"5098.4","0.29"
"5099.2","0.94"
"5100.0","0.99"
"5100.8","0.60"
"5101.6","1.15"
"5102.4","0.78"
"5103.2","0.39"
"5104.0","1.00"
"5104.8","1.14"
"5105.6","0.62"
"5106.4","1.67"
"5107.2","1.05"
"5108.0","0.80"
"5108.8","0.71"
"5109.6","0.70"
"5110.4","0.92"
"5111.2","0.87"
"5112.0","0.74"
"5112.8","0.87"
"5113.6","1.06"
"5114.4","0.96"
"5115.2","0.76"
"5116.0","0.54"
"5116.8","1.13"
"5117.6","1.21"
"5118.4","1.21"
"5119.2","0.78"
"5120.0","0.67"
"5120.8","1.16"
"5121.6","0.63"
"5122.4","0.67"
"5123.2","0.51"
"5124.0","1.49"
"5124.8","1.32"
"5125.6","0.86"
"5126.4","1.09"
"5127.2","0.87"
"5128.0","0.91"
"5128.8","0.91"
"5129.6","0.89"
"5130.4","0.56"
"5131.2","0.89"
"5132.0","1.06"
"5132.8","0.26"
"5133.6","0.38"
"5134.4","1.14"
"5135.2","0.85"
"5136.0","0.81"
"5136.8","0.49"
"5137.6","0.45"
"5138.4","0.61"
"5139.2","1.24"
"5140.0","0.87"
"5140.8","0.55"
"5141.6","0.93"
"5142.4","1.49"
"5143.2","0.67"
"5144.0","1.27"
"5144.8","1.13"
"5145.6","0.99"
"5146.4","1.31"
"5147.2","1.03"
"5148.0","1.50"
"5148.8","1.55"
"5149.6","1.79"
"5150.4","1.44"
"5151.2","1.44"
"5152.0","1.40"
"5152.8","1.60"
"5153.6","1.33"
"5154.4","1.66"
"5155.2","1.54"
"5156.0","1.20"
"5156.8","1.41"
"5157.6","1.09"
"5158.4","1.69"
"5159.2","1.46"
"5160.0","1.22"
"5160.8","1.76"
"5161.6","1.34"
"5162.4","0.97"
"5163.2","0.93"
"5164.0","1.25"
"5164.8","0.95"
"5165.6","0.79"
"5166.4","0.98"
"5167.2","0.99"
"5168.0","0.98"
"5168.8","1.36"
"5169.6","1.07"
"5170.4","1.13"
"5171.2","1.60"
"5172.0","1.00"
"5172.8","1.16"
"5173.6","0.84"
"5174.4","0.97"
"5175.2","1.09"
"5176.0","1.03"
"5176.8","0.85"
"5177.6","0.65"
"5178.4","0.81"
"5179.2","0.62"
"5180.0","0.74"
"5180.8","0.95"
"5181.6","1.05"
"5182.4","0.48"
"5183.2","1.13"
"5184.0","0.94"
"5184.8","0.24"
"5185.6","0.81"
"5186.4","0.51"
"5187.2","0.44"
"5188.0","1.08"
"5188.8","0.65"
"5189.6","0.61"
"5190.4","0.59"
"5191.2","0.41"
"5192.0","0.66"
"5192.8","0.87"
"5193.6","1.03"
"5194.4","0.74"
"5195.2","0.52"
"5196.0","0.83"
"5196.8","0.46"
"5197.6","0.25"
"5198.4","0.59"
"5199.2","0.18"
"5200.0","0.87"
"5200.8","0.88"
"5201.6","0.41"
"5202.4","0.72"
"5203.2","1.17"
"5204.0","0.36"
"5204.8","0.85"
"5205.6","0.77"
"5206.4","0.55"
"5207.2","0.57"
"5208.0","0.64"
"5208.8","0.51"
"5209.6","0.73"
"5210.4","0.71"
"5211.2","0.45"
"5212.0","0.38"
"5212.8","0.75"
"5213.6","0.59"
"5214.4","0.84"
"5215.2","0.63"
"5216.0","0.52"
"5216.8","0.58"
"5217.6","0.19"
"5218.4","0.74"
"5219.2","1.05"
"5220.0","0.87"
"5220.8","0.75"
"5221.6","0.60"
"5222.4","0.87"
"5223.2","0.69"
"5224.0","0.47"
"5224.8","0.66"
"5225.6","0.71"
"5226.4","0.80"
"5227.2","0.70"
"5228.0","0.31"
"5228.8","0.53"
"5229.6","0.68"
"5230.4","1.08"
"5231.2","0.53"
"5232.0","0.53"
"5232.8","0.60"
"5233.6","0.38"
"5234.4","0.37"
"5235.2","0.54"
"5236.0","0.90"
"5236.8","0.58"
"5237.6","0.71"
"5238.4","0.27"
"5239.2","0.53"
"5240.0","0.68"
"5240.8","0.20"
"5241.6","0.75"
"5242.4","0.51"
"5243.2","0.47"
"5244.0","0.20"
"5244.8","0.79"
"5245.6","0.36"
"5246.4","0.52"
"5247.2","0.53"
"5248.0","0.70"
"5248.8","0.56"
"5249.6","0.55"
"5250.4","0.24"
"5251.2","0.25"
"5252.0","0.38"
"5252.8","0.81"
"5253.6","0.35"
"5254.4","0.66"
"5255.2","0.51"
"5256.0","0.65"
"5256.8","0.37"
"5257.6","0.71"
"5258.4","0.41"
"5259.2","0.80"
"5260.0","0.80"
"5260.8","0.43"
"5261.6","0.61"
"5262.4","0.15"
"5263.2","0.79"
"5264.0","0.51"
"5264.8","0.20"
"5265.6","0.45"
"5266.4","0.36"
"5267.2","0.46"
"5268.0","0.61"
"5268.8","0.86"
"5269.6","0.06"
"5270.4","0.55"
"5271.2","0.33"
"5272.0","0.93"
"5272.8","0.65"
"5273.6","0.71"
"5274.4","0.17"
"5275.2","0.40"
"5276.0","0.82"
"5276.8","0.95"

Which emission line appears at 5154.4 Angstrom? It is C III]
